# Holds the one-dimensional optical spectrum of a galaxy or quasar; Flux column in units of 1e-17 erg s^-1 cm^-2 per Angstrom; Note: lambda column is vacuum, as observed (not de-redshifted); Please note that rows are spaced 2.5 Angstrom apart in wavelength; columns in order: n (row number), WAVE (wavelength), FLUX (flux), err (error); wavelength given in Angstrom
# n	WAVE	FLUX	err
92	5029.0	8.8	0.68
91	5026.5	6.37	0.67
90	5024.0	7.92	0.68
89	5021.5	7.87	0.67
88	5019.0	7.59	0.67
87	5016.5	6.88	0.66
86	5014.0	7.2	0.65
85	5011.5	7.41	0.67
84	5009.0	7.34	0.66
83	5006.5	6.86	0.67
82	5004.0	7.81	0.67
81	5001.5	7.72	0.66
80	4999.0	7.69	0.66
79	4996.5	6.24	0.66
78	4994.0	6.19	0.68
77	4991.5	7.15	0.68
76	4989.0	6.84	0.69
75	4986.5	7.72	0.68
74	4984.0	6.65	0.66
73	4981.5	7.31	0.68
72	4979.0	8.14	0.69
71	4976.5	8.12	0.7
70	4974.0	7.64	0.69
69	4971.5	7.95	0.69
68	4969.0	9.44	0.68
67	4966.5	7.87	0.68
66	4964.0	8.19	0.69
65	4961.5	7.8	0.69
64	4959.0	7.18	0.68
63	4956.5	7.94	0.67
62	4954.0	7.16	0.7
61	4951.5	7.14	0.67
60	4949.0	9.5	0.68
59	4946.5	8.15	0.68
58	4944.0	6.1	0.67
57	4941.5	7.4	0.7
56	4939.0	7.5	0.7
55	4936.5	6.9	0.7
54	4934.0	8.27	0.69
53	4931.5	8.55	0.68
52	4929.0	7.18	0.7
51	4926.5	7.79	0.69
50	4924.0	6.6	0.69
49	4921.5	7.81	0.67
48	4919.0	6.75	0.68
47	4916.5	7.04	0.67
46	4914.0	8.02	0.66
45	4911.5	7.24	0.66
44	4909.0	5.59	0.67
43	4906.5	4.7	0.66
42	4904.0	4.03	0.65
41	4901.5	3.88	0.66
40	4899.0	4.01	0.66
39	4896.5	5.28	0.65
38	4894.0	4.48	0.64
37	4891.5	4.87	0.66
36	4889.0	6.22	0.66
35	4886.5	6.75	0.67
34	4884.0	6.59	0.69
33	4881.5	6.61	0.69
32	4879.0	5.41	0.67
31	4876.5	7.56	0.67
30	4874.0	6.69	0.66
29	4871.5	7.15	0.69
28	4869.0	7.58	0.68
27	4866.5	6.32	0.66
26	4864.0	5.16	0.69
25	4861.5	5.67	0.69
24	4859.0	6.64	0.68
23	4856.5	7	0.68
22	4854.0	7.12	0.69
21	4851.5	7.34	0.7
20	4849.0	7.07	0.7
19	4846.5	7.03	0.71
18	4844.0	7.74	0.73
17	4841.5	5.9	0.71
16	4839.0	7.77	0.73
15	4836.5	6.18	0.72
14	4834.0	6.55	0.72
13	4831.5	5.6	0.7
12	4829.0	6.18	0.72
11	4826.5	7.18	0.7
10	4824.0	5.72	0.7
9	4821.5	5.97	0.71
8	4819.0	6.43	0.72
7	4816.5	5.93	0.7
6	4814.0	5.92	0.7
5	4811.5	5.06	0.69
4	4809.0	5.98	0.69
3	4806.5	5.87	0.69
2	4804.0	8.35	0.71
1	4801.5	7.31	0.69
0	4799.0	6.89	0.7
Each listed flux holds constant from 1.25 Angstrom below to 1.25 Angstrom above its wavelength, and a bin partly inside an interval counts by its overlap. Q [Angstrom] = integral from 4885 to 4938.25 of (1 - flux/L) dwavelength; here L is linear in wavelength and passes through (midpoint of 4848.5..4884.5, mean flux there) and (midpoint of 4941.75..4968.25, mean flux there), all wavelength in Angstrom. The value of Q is 6.8 Angstrom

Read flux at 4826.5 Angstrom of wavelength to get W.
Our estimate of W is 7.18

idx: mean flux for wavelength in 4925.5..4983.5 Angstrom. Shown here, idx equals 7.78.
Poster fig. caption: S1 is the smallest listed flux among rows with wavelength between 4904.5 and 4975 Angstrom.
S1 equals 4.7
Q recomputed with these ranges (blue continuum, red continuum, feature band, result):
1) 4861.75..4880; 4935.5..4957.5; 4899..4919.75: 3.77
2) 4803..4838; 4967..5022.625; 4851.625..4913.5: 5.99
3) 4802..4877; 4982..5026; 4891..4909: 6.02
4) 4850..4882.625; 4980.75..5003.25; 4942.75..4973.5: -4.02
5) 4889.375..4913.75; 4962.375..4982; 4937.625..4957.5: -1.57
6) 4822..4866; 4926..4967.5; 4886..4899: 3.27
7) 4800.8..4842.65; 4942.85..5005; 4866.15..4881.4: -0.08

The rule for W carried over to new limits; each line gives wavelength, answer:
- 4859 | 6.64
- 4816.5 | 5.93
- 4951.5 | 7.14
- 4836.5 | 6.18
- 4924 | 6.6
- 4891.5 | 4.87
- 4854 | 7.12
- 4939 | 7.5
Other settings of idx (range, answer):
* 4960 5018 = 7.48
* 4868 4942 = 6.47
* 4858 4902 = 5.97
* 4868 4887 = 6.78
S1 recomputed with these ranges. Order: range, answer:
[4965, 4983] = 7.31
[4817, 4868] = 5.16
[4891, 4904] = 3.88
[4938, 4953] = 6.1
